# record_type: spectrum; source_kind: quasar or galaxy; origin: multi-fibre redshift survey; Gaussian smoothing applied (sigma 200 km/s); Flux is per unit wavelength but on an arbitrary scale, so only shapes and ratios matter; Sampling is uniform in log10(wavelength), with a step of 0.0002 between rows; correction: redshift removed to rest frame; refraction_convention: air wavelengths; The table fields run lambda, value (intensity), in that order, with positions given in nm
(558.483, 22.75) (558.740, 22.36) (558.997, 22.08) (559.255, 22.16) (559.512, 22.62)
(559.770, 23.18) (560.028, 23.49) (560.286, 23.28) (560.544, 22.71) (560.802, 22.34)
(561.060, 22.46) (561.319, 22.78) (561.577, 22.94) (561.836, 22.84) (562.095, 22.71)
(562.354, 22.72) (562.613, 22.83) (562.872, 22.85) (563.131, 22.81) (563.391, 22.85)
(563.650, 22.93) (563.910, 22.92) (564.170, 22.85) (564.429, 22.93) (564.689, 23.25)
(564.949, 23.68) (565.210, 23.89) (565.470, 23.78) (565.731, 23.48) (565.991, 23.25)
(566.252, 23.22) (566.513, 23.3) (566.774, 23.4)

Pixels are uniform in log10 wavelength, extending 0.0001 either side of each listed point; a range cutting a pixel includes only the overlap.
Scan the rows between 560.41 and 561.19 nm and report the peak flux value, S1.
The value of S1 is 22.71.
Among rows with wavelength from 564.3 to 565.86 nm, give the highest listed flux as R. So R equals 23.89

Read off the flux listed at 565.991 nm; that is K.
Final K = 23.25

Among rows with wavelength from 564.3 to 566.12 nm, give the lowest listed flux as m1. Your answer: 22.93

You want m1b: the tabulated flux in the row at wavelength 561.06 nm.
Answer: 22.46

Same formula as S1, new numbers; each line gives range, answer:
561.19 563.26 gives 22.94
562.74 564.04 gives 22.93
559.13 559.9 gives 23.18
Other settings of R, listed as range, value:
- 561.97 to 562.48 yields 22.72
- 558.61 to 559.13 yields 22.36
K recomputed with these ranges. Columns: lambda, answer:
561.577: 22.94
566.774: 23.4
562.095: 22.71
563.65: 22.93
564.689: 23.25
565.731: 23.48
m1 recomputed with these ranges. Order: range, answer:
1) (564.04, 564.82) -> 22.85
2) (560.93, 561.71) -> 22.46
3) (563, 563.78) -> 22.81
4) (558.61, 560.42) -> 22.08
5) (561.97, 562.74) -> 22.71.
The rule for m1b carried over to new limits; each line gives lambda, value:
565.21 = 23.89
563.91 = 22.92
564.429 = 22.93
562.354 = 22.72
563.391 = 22.85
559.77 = 23.18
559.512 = 22.62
